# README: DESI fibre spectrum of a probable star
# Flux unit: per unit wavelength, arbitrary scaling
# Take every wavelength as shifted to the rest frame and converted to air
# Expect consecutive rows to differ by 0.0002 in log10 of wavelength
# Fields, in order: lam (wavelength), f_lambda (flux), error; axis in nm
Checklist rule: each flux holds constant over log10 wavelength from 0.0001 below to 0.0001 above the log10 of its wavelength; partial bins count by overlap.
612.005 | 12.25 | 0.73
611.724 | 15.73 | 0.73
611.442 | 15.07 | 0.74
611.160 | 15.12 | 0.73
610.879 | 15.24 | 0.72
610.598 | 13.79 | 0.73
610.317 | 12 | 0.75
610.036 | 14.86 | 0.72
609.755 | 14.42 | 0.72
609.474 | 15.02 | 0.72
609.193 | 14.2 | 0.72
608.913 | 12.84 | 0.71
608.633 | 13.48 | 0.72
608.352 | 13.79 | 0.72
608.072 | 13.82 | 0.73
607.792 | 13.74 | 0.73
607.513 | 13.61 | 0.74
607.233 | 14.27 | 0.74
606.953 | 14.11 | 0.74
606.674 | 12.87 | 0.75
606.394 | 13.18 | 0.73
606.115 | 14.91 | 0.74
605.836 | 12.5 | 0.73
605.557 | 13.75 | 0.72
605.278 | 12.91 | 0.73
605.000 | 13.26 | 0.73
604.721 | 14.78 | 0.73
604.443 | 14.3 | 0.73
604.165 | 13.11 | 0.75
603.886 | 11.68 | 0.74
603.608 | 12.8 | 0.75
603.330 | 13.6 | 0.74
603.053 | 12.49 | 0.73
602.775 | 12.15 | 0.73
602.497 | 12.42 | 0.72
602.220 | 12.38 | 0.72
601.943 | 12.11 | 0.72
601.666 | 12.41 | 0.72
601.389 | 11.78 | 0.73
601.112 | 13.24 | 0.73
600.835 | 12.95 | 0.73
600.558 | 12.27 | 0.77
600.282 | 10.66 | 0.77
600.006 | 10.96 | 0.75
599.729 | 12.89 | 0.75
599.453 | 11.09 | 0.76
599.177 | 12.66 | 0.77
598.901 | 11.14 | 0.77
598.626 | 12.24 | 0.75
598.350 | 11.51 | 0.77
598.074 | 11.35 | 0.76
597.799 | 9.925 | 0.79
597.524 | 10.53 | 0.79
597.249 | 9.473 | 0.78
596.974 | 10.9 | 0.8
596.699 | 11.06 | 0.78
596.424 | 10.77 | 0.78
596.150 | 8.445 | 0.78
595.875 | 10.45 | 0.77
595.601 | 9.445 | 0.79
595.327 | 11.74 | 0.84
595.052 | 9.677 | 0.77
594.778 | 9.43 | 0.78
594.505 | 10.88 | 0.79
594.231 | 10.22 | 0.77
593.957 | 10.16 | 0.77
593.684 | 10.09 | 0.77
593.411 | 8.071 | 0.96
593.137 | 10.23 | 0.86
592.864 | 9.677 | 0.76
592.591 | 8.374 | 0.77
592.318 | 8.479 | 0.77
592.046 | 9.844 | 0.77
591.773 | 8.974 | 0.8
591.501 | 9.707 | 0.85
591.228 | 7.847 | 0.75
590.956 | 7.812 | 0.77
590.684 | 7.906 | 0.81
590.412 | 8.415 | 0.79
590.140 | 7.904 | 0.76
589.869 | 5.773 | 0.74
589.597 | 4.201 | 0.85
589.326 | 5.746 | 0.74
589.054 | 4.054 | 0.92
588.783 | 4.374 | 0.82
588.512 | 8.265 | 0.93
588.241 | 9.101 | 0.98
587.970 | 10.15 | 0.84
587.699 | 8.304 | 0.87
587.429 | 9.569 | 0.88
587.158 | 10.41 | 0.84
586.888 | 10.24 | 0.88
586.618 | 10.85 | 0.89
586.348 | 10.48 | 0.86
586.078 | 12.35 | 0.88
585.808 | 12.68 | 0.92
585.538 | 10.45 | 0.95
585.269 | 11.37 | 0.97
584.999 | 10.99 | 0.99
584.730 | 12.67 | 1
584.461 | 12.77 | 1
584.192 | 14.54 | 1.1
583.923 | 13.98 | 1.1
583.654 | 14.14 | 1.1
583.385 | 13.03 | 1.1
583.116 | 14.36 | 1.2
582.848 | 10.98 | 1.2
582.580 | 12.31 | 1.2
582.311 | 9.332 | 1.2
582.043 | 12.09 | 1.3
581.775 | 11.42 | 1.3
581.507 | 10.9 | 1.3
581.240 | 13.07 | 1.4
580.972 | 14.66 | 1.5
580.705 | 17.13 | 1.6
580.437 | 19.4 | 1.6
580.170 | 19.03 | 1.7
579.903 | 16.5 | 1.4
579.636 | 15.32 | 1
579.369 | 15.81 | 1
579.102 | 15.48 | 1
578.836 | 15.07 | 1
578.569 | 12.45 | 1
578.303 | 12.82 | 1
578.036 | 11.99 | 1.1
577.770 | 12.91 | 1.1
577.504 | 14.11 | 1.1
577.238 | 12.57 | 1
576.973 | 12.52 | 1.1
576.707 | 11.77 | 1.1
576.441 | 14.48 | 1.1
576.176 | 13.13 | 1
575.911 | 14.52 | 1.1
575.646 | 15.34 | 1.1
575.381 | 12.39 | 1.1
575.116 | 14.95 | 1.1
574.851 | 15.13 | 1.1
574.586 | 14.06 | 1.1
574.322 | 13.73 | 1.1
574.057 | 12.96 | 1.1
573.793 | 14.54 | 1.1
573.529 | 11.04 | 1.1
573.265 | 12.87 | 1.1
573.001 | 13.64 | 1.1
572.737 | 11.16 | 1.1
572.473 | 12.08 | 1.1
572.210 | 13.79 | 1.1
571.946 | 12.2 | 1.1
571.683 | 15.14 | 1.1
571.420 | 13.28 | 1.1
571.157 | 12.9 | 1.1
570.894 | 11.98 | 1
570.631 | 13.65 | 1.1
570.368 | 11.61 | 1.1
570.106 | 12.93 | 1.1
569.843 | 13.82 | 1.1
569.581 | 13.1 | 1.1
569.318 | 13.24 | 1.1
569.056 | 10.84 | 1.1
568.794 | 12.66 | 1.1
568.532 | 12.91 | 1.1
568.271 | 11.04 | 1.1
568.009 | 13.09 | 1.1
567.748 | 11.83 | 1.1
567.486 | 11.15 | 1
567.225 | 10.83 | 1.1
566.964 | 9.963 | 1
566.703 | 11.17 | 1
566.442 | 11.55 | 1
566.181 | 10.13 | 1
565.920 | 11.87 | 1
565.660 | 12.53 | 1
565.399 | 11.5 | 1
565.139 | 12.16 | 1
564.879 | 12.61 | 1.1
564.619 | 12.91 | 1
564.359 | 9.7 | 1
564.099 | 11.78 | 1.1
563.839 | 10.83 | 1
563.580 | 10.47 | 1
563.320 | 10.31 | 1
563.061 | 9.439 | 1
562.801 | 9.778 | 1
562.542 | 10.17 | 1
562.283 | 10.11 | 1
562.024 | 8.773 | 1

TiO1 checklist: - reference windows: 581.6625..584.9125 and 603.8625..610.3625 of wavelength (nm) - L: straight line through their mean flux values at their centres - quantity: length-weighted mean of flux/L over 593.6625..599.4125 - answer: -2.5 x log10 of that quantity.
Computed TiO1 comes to 0.24 mag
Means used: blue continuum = 12.6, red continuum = 13.7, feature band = 10.6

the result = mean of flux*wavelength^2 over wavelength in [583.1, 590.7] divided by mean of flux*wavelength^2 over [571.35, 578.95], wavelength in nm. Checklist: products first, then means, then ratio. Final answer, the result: 0.8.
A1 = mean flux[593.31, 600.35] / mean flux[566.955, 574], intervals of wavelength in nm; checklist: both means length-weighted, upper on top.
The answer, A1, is 0.8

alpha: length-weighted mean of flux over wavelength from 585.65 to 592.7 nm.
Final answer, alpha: 8.53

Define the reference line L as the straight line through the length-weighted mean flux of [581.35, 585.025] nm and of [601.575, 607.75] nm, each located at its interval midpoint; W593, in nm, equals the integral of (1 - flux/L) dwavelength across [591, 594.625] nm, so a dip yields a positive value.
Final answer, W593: 0.96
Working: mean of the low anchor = 12.4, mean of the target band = 9.38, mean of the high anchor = 13.2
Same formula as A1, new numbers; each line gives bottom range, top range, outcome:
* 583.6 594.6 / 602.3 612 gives 1.44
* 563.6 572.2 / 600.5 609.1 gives 1.09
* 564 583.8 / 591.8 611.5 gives 0.93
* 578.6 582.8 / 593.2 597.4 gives 0.70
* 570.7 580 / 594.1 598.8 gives 0.77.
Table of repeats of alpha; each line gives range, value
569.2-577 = 13.3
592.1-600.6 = 10.5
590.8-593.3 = 8.97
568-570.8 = 12.6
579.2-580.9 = 17.1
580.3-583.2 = 13.2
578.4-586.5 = 13.5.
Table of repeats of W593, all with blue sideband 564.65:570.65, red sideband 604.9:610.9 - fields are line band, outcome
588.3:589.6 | 0.730 nm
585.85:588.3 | 0.485 nm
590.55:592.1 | 0.523 nm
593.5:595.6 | 0.470 nm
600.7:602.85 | 0.164 nm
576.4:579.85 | -0.343 nm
